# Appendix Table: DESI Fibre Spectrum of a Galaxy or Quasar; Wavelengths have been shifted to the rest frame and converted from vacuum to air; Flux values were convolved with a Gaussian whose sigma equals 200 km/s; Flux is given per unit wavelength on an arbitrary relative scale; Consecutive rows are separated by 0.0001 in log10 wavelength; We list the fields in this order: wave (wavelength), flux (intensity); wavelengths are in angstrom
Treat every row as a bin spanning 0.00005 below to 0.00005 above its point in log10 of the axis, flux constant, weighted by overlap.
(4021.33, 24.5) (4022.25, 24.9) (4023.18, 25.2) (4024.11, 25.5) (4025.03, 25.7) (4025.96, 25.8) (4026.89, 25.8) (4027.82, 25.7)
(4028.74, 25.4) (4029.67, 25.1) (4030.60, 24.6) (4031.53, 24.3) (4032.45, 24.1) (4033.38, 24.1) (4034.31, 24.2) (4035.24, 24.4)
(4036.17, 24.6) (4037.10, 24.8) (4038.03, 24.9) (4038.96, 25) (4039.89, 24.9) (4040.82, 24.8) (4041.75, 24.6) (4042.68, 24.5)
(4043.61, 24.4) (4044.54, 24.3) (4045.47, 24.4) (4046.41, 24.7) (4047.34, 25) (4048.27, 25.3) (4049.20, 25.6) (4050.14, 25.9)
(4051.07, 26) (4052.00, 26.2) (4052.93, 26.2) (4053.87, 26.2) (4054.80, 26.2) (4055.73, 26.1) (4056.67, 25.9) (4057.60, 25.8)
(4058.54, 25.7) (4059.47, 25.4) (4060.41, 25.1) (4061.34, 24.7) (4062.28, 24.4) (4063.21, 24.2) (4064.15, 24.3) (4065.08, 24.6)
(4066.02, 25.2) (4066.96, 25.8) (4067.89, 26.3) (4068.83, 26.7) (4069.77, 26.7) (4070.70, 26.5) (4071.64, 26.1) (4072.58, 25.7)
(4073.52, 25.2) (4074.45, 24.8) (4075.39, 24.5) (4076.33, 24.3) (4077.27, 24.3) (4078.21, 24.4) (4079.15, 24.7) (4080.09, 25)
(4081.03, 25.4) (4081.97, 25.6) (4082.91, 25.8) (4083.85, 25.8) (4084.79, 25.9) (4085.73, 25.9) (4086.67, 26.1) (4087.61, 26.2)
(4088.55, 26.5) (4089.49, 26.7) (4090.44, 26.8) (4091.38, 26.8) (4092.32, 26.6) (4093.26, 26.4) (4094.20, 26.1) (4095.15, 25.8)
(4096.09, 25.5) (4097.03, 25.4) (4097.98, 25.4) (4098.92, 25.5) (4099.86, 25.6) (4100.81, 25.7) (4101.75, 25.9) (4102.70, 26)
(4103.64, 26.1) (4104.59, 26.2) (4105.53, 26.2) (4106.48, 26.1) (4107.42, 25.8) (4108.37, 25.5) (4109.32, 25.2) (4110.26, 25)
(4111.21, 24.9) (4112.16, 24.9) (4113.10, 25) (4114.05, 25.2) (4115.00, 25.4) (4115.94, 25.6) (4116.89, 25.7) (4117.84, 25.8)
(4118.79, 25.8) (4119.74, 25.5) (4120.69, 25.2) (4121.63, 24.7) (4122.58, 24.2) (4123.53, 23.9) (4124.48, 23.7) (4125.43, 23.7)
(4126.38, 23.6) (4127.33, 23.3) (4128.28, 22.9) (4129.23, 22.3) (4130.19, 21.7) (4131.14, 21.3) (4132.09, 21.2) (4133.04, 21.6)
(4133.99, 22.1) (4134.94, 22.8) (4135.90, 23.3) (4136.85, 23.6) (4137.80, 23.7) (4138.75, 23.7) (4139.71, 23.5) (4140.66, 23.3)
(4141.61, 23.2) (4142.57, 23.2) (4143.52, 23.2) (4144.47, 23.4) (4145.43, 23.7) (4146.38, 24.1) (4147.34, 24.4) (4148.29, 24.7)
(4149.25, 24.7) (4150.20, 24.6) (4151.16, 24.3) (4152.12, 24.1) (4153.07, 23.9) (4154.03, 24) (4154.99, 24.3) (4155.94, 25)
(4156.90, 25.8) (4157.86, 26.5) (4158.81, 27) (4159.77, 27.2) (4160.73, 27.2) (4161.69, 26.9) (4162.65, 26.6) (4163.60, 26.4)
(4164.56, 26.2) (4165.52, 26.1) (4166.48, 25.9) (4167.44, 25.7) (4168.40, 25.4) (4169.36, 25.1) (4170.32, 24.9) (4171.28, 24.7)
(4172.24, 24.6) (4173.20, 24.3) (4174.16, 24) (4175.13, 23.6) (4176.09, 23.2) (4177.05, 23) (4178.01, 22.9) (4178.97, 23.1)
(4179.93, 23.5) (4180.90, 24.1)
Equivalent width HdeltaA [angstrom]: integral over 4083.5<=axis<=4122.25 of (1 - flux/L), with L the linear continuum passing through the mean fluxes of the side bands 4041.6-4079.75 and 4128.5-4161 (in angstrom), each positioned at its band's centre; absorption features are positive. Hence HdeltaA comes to -1.9 angstrom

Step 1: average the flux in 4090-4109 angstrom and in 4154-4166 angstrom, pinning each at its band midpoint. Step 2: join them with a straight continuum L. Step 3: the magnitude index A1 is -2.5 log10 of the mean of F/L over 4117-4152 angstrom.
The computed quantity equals 0.11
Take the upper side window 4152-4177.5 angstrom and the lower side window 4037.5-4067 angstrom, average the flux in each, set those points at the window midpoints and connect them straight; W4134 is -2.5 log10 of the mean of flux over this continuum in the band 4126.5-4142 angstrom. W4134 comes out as 0.11 mag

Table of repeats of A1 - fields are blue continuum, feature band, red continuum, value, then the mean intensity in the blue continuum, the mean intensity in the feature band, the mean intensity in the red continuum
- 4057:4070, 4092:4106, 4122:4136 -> -0.09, 25.3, 25.9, 22.8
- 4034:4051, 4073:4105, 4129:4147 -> -0.08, 24.8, 25.7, 22.9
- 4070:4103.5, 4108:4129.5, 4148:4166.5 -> 0.04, 25.7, 24.7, 25.6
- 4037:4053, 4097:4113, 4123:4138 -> -0.09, 25.1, 25.6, 22.8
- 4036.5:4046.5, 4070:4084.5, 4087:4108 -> 0.01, 24.7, 25.2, 26.1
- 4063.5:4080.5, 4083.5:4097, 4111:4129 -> -0.05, 25.3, 26.2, 24.7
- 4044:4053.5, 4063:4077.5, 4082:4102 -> 0.01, 25.3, 25.4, 26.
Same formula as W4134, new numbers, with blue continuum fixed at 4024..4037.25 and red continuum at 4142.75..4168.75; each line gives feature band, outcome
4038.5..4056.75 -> -0.01 mag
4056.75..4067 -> 0.00 mag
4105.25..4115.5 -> -0.01 mag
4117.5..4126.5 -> 0.02 mag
